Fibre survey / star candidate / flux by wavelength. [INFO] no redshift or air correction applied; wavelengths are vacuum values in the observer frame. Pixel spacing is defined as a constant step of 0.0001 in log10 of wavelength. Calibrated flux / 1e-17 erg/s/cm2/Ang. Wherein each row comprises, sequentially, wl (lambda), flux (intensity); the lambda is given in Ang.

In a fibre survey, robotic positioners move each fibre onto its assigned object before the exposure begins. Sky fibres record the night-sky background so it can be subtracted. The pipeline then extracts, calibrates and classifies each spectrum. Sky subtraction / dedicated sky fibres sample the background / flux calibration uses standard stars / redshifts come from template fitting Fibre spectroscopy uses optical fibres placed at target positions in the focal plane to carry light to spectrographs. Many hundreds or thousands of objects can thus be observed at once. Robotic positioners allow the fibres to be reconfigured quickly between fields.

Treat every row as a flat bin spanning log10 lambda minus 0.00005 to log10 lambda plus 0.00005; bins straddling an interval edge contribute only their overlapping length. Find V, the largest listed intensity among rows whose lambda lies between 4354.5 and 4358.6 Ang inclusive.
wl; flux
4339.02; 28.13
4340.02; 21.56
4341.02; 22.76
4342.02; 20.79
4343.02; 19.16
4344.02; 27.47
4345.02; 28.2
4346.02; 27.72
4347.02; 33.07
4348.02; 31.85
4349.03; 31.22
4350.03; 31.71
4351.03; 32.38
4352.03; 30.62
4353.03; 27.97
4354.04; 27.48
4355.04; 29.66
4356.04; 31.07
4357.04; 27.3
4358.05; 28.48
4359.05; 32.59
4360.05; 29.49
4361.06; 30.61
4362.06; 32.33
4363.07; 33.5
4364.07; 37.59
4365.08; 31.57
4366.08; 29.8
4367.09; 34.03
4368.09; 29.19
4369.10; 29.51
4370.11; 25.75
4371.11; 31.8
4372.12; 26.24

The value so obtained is 31.07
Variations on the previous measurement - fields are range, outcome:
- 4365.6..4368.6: 34.03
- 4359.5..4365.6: 37.59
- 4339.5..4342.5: 22.76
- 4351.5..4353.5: 30.62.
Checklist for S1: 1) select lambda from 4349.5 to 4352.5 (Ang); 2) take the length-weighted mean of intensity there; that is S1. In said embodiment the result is 31.6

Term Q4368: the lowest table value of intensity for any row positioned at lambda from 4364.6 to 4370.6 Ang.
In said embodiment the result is 25.75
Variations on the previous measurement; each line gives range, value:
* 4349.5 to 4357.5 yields 27.3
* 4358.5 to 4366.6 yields 29.49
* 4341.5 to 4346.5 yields 19.16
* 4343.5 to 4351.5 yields 27.47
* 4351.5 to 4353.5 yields 27.97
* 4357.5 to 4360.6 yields 28.48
